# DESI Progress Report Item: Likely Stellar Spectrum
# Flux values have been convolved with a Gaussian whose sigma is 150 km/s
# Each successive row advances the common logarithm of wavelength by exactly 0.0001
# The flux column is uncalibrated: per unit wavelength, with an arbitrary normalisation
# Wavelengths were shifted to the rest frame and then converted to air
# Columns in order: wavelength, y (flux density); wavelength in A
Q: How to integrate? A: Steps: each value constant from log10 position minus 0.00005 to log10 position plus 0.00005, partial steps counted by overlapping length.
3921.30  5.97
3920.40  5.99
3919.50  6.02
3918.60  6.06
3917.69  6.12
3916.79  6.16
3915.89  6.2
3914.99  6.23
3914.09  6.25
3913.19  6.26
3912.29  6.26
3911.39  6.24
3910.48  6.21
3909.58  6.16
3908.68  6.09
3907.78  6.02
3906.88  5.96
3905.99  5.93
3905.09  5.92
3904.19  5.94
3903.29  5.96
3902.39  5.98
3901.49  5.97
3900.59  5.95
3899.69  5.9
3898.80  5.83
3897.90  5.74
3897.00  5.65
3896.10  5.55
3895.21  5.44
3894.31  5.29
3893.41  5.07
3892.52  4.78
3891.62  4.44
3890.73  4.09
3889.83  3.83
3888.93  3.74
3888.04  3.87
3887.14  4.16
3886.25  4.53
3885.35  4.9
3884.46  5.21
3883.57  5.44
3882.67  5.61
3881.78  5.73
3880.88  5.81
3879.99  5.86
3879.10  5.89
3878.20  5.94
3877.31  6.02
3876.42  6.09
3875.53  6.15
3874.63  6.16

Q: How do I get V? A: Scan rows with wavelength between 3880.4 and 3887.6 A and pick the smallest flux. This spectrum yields 4.16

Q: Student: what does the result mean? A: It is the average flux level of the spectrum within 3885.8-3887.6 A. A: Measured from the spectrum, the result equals 4.34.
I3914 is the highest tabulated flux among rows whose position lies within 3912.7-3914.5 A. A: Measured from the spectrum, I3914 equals 6.26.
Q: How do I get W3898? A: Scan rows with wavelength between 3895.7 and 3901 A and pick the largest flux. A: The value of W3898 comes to 5.95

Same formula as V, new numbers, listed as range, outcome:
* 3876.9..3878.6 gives 5.94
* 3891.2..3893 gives 4.44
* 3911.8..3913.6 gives 6.26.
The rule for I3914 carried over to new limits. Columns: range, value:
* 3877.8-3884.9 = 5.94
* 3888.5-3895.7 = 5.44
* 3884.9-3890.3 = 4.9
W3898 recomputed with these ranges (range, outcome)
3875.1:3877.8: 6.15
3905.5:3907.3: 5.96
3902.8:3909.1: 6.09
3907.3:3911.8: 6.24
